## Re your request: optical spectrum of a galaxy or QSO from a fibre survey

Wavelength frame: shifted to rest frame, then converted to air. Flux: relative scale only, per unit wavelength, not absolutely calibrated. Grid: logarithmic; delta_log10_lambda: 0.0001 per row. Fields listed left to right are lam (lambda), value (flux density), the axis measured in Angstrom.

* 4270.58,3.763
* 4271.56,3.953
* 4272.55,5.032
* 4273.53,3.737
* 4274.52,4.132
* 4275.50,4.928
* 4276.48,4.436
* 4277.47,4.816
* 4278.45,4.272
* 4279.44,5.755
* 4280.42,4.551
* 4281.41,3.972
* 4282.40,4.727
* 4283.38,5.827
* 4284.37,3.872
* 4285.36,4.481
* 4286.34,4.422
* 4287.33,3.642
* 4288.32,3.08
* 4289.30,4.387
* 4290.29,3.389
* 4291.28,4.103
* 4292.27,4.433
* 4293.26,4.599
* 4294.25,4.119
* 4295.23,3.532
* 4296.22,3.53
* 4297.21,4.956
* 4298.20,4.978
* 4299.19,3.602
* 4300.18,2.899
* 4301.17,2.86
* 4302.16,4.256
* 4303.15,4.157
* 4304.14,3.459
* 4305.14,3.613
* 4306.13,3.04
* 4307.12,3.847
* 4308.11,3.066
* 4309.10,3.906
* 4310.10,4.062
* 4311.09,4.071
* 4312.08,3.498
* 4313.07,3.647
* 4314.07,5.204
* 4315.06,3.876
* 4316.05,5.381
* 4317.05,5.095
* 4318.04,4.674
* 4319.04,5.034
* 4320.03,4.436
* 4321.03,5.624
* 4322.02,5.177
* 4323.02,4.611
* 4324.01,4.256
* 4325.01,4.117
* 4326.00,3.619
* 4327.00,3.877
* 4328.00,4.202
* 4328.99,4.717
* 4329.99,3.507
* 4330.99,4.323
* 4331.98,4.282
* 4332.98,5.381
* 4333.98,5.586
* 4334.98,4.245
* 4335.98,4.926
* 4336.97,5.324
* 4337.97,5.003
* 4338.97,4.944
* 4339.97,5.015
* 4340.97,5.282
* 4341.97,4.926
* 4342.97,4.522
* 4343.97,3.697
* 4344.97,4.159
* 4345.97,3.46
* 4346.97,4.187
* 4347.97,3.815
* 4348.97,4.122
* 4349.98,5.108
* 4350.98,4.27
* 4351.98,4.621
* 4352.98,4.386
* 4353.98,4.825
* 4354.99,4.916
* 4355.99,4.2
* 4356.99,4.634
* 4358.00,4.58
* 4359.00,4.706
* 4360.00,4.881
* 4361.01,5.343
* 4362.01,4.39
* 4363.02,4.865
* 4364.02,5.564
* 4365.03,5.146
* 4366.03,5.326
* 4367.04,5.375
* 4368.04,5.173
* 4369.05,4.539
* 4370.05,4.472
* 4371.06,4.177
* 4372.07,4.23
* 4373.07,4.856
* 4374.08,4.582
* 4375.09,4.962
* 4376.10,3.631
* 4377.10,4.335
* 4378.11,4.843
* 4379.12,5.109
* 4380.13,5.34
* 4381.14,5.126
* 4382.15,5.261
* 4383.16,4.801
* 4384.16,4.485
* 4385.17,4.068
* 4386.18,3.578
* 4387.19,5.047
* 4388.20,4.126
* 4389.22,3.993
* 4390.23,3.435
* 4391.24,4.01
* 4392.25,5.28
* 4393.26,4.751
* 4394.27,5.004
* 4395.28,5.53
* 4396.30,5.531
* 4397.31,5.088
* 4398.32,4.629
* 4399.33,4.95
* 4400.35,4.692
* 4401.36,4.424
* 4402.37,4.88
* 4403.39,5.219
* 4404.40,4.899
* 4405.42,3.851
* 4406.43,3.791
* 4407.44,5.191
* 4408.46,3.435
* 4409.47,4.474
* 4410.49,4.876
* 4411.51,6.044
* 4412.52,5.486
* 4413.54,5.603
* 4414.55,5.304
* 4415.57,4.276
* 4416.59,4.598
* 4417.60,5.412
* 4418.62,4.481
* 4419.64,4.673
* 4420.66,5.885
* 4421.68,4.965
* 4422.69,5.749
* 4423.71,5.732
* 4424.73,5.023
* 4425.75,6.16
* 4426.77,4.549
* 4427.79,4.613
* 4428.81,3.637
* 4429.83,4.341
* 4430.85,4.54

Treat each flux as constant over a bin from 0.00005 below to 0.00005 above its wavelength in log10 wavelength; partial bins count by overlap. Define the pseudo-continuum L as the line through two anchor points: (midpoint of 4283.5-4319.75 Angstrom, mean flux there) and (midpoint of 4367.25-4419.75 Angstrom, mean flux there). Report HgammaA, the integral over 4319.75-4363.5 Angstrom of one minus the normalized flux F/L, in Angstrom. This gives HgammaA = -2.4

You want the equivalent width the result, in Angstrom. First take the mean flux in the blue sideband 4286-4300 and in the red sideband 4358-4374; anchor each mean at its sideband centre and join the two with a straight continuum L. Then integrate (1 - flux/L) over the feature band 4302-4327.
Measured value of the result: 0.30 Angstrom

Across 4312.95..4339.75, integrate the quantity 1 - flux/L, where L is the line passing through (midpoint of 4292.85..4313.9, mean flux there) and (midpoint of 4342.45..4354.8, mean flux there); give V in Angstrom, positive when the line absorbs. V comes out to -4.0 Angstrom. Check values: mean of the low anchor 3.81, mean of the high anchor 4.28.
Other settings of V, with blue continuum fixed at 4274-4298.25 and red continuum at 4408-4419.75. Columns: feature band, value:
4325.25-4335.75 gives 0.37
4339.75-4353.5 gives 0.66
